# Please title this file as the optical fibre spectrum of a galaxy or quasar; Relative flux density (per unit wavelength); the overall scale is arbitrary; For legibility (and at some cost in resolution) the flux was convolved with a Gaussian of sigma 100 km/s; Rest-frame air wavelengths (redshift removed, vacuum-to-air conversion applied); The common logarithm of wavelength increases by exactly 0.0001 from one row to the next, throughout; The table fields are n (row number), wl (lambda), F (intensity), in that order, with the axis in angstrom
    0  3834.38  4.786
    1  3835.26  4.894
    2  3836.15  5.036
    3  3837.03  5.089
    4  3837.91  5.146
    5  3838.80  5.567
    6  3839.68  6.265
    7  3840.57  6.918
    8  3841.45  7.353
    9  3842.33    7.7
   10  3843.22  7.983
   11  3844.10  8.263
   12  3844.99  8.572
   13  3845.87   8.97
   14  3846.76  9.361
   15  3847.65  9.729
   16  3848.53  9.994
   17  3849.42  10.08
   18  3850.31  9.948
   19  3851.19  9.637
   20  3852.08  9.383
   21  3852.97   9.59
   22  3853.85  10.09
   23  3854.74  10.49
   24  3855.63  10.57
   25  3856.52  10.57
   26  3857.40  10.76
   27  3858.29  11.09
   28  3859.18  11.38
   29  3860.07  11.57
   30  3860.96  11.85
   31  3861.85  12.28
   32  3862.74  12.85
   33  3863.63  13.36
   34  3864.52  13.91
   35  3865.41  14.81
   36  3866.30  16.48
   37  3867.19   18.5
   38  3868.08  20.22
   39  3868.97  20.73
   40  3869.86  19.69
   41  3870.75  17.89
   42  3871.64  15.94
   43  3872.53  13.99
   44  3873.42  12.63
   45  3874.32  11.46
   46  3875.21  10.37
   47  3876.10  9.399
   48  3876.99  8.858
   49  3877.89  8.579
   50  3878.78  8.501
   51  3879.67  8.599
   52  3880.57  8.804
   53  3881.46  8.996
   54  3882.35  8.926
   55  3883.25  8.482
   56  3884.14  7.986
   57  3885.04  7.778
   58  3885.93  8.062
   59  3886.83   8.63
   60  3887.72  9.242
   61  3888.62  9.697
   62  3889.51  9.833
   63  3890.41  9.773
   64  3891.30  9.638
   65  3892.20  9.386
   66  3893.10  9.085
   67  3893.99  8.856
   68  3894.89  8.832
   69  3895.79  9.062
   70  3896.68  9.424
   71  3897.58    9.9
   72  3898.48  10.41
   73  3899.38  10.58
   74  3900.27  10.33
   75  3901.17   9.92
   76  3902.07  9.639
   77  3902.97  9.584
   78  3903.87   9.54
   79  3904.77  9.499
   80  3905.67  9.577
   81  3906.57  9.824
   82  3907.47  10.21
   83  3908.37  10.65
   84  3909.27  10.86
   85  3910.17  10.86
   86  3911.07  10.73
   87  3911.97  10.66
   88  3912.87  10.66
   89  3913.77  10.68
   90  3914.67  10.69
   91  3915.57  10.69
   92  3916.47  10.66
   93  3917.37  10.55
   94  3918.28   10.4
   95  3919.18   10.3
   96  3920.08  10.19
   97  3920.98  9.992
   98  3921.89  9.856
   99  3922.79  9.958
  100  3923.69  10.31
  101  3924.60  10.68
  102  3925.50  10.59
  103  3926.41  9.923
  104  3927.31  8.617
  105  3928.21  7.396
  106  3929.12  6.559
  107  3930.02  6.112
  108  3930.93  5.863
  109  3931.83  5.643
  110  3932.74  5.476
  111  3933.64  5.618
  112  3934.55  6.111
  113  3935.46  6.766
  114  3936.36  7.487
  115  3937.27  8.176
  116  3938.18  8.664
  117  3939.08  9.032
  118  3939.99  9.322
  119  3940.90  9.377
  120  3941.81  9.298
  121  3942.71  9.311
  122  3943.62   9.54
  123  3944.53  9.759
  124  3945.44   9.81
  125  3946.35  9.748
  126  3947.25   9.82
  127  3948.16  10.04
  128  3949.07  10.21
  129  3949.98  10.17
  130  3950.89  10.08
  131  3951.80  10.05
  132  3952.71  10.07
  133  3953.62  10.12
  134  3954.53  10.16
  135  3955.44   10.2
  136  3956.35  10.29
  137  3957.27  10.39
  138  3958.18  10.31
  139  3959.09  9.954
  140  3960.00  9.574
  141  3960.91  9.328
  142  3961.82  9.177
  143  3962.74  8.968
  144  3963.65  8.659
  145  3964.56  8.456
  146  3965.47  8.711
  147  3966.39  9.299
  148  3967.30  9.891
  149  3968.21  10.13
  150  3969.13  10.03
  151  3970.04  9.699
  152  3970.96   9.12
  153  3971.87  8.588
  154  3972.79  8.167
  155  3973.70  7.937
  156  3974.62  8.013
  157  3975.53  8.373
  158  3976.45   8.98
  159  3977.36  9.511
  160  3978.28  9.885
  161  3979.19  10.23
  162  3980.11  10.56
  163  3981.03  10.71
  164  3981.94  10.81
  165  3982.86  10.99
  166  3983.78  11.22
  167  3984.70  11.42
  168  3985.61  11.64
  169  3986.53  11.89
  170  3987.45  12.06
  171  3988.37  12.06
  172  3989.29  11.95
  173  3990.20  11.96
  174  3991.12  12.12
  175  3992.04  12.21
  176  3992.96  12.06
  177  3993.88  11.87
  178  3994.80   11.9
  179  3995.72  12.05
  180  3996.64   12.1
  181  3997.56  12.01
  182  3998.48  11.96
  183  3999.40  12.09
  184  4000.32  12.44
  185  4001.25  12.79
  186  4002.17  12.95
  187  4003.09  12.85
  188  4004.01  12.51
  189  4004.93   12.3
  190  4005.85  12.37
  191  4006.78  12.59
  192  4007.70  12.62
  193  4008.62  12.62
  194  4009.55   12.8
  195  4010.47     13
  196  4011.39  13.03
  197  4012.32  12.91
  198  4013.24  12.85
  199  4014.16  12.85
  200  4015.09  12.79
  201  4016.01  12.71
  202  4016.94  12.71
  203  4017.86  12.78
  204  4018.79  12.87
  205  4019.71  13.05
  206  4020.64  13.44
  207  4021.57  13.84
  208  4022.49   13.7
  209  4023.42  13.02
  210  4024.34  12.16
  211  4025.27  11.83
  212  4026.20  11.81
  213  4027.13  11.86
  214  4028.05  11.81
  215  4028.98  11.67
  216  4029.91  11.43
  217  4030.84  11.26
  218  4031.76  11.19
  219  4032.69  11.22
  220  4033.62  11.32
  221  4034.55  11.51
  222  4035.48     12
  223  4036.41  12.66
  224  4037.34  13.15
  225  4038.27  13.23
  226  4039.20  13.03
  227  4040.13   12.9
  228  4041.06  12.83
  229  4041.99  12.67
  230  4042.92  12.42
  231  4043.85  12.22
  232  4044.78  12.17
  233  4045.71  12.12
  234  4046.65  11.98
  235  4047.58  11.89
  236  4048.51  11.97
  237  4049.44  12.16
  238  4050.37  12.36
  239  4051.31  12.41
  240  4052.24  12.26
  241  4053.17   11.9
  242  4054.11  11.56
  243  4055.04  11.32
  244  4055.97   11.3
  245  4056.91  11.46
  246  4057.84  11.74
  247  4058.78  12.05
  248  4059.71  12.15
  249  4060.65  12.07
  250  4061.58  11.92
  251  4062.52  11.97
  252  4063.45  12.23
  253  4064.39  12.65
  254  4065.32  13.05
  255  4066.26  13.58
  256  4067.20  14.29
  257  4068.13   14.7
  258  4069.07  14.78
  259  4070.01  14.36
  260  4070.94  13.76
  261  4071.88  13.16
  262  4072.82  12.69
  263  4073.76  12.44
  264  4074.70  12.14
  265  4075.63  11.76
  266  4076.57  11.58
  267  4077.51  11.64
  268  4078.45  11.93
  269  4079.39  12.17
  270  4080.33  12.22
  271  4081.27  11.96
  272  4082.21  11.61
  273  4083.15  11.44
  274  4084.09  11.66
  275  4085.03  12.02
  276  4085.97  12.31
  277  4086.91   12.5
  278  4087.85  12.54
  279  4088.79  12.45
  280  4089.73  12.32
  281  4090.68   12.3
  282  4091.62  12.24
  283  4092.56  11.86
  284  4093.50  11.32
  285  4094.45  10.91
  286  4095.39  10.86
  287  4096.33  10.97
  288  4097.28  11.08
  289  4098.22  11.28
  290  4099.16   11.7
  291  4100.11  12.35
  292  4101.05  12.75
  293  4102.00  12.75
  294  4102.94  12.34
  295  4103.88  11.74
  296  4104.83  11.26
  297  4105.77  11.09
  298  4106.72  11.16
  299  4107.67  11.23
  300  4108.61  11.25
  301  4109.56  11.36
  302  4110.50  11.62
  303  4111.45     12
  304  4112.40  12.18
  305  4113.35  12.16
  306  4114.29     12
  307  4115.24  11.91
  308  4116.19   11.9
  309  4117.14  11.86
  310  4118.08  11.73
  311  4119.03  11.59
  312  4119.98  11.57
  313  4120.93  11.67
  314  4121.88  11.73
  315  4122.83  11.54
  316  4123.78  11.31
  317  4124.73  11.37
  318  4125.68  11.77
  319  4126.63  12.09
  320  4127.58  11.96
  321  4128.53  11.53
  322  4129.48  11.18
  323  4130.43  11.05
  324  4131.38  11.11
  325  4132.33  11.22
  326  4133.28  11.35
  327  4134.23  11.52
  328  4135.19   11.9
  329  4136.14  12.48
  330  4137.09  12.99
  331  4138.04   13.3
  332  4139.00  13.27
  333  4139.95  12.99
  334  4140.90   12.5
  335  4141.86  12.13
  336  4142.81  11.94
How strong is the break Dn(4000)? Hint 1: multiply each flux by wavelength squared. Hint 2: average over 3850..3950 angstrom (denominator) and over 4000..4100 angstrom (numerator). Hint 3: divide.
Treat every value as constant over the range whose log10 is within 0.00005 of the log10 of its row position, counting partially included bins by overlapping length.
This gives 1.30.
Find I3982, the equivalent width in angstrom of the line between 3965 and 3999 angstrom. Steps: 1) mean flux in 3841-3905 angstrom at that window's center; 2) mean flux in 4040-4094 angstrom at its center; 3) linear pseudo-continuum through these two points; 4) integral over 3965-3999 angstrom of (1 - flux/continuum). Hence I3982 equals 3.0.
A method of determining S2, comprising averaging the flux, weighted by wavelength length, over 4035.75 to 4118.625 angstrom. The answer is 12.2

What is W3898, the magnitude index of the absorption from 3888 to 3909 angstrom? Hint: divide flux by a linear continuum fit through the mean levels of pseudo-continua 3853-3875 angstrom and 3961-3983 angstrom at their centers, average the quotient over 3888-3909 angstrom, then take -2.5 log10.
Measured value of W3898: 0.26 mag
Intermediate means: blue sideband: 13.8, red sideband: 9.35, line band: 9.71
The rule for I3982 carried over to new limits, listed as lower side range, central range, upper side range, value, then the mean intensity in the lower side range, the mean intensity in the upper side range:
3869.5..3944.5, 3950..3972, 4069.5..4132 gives 1.2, 9.62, 11.9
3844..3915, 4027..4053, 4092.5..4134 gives -1.8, 10.8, 11.6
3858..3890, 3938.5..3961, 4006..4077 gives 4.4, 12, 12.5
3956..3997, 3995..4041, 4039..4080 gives -4.5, 10.3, 12.4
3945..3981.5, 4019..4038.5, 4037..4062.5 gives -1.2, 9.59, 12.2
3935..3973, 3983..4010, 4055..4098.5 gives -4.6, 9.43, 12.2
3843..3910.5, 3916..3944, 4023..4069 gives 6.5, 10.8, 12.2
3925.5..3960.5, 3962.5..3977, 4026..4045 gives 1.2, 8.84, 12.1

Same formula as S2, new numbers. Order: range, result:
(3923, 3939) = 7.71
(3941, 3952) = 9.8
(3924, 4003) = 9.83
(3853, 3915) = 11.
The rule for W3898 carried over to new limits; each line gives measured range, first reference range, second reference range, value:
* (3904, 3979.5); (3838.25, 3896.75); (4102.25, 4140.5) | 0.176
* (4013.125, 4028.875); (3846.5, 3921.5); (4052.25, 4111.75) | -0.085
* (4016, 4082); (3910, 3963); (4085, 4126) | -0.135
